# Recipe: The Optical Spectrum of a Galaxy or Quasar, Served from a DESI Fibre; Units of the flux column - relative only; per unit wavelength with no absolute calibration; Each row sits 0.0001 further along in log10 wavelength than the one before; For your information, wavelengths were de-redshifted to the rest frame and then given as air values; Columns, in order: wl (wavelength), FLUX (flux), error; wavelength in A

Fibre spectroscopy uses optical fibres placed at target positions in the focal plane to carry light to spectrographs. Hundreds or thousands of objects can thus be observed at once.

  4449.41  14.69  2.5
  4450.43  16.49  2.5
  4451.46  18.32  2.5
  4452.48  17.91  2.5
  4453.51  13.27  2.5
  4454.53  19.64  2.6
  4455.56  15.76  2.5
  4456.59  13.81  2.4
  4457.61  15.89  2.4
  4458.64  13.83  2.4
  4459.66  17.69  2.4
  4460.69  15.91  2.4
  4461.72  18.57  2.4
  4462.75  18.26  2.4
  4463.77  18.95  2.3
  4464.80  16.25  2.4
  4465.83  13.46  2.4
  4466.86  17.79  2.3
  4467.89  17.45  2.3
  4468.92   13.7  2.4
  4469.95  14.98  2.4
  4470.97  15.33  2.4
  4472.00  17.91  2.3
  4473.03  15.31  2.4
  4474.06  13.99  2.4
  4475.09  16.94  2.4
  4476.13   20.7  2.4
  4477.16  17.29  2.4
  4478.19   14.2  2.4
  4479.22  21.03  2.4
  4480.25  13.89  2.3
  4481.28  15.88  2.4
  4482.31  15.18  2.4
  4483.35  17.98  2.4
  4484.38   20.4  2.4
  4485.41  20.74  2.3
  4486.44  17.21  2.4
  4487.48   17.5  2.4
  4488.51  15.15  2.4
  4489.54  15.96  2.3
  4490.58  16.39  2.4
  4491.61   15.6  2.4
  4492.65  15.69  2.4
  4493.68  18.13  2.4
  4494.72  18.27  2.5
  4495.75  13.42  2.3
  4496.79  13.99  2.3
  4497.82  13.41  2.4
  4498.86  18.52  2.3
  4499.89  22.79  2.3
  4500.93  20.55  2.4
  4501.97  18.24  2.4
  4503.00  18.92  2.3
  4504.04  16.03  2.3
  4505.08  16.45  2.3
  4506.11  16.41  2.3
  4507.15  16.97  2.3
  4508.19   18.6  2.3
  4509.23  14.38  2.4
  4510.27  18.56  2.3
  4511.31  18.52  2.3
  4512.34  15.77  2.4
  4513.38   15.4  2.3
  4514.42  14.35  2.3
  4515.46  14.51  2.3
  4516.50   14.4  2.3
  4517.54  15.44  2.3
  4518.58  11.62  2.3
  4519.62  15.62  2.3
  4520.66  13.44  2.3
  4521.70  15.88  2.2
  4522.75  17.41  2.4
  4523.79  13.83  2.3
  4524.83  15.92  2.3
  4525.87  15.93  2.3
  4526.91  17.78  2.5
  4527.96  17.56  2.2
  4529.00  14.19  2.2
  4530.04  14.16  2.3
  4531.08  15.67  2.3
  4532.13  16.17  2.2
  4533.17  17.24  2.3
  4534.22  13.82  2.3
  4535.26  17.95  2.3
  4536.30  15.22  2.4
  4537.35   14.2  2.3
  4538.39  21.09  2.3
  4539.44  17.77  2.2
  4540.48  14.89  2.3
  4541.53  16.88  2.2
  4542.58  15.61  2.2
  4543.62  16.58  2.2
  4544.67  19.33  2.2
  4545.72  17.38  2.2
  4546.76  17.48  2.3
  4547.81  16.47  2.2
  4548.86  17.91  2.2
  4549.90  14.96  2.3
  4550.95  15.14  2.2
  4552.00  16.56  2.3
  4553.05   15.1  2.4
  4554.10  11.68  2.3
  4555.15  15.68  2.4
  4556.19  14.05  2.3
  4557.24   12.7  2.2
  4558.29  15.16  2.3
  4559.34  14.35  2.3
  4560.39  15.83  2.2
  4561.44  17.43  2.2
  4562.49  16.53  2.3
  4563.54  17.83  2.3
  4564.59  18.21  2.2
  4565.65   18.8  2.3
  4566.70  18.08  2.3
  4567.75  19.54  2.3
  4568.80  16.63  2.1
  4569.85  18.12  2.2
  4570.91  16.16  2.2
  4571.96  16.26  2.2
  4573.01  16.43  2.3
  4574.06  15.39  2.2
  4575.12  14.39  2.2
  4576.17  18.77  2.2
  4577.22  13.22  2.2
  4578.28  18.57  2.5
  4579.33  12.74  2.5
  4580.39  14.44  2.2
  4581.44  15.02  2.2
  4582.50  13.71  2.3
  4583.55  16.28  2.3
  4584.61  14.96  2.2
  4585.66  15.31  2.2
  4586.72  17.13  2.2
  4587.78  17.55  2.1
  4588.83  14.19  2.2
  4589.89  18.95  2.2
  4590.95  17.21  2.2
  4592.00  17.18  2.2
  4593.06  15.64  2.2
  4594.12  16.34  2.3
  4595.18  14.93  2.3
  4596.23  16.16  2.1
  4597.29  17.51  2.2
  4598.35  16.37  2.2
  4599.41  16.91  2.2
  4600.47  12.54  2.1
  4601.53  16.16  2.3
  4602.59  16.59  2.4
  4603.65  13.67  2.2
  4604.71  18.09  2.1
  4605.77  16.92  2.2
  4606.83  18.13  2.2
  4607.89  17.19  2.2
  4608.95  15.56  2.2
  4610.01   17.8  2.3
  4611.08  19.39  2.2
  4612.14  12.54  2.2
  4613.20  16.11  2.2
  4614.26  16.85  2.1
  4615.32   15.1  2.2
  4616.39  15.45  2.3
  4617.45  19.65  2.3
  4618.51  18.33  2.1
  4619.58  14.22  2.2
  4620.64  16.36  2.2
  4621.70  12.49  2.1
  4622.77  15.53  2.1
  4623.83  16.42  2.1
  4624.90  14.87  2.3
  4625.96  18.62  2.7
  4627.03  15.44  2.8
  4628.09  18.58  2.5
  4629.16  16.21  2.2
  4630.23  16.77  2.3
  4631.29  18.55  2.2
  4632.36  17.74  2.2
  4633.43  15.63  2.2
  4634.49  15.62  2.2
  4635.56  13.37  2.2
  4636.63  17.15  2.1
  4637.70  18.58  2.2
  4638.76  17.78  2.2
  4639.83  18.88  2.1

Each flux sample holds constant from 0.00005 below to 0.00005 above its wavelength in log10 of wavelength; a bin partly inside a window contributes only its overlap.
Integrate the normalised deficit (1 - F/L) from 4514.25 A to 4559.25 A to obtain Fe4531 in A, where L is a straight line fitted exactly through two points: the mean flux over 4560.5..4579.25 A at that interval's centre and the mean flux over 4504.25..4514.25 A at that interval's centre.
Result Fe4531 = 3.0 A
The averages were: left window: 16.7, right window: 16.9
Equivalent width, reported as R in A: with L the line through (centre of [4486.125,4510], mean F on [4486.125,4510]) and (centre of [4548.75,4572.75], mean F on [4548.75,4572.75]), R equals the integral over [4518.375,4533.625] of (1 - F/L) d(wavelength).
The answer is 0.9 A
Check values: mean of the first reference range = 16.9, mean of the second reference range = 16.2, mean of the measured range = 15.6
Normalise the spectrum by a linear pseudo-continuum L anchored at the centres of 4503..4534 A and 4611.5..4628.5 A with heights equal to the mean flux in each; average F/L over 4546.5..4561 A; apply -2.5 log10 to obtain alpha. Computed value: 0.05 mag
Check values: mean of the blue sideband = 15.8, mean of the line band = 15.2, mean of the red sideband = 16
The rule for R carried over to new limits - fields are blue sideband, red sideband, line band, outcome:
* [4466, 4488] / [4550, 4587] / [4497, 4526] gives 0.3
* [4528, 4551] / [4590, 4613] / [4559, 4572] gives -0.7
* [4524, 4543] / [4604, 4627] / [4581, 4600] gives 0.2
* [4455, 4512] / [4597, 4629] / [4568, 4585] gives 0.7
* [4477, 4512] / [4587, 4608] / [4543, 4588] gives 1.4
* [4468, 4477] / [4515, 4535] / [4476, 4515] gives -3.0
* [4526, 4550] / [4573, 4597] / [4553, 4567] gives 0.4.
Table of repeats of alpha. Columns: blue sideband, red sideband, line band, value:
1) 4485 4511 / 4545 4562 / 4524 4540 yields -0.01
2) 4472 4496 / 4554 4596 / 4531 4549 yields -0.02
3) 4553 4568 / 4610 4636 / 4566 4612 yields -0.01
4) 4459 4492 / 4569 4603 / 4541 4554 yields -0.01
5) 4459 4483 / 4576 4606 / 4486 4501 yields -0.02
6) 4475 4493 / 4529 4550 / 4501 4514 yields -0.02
